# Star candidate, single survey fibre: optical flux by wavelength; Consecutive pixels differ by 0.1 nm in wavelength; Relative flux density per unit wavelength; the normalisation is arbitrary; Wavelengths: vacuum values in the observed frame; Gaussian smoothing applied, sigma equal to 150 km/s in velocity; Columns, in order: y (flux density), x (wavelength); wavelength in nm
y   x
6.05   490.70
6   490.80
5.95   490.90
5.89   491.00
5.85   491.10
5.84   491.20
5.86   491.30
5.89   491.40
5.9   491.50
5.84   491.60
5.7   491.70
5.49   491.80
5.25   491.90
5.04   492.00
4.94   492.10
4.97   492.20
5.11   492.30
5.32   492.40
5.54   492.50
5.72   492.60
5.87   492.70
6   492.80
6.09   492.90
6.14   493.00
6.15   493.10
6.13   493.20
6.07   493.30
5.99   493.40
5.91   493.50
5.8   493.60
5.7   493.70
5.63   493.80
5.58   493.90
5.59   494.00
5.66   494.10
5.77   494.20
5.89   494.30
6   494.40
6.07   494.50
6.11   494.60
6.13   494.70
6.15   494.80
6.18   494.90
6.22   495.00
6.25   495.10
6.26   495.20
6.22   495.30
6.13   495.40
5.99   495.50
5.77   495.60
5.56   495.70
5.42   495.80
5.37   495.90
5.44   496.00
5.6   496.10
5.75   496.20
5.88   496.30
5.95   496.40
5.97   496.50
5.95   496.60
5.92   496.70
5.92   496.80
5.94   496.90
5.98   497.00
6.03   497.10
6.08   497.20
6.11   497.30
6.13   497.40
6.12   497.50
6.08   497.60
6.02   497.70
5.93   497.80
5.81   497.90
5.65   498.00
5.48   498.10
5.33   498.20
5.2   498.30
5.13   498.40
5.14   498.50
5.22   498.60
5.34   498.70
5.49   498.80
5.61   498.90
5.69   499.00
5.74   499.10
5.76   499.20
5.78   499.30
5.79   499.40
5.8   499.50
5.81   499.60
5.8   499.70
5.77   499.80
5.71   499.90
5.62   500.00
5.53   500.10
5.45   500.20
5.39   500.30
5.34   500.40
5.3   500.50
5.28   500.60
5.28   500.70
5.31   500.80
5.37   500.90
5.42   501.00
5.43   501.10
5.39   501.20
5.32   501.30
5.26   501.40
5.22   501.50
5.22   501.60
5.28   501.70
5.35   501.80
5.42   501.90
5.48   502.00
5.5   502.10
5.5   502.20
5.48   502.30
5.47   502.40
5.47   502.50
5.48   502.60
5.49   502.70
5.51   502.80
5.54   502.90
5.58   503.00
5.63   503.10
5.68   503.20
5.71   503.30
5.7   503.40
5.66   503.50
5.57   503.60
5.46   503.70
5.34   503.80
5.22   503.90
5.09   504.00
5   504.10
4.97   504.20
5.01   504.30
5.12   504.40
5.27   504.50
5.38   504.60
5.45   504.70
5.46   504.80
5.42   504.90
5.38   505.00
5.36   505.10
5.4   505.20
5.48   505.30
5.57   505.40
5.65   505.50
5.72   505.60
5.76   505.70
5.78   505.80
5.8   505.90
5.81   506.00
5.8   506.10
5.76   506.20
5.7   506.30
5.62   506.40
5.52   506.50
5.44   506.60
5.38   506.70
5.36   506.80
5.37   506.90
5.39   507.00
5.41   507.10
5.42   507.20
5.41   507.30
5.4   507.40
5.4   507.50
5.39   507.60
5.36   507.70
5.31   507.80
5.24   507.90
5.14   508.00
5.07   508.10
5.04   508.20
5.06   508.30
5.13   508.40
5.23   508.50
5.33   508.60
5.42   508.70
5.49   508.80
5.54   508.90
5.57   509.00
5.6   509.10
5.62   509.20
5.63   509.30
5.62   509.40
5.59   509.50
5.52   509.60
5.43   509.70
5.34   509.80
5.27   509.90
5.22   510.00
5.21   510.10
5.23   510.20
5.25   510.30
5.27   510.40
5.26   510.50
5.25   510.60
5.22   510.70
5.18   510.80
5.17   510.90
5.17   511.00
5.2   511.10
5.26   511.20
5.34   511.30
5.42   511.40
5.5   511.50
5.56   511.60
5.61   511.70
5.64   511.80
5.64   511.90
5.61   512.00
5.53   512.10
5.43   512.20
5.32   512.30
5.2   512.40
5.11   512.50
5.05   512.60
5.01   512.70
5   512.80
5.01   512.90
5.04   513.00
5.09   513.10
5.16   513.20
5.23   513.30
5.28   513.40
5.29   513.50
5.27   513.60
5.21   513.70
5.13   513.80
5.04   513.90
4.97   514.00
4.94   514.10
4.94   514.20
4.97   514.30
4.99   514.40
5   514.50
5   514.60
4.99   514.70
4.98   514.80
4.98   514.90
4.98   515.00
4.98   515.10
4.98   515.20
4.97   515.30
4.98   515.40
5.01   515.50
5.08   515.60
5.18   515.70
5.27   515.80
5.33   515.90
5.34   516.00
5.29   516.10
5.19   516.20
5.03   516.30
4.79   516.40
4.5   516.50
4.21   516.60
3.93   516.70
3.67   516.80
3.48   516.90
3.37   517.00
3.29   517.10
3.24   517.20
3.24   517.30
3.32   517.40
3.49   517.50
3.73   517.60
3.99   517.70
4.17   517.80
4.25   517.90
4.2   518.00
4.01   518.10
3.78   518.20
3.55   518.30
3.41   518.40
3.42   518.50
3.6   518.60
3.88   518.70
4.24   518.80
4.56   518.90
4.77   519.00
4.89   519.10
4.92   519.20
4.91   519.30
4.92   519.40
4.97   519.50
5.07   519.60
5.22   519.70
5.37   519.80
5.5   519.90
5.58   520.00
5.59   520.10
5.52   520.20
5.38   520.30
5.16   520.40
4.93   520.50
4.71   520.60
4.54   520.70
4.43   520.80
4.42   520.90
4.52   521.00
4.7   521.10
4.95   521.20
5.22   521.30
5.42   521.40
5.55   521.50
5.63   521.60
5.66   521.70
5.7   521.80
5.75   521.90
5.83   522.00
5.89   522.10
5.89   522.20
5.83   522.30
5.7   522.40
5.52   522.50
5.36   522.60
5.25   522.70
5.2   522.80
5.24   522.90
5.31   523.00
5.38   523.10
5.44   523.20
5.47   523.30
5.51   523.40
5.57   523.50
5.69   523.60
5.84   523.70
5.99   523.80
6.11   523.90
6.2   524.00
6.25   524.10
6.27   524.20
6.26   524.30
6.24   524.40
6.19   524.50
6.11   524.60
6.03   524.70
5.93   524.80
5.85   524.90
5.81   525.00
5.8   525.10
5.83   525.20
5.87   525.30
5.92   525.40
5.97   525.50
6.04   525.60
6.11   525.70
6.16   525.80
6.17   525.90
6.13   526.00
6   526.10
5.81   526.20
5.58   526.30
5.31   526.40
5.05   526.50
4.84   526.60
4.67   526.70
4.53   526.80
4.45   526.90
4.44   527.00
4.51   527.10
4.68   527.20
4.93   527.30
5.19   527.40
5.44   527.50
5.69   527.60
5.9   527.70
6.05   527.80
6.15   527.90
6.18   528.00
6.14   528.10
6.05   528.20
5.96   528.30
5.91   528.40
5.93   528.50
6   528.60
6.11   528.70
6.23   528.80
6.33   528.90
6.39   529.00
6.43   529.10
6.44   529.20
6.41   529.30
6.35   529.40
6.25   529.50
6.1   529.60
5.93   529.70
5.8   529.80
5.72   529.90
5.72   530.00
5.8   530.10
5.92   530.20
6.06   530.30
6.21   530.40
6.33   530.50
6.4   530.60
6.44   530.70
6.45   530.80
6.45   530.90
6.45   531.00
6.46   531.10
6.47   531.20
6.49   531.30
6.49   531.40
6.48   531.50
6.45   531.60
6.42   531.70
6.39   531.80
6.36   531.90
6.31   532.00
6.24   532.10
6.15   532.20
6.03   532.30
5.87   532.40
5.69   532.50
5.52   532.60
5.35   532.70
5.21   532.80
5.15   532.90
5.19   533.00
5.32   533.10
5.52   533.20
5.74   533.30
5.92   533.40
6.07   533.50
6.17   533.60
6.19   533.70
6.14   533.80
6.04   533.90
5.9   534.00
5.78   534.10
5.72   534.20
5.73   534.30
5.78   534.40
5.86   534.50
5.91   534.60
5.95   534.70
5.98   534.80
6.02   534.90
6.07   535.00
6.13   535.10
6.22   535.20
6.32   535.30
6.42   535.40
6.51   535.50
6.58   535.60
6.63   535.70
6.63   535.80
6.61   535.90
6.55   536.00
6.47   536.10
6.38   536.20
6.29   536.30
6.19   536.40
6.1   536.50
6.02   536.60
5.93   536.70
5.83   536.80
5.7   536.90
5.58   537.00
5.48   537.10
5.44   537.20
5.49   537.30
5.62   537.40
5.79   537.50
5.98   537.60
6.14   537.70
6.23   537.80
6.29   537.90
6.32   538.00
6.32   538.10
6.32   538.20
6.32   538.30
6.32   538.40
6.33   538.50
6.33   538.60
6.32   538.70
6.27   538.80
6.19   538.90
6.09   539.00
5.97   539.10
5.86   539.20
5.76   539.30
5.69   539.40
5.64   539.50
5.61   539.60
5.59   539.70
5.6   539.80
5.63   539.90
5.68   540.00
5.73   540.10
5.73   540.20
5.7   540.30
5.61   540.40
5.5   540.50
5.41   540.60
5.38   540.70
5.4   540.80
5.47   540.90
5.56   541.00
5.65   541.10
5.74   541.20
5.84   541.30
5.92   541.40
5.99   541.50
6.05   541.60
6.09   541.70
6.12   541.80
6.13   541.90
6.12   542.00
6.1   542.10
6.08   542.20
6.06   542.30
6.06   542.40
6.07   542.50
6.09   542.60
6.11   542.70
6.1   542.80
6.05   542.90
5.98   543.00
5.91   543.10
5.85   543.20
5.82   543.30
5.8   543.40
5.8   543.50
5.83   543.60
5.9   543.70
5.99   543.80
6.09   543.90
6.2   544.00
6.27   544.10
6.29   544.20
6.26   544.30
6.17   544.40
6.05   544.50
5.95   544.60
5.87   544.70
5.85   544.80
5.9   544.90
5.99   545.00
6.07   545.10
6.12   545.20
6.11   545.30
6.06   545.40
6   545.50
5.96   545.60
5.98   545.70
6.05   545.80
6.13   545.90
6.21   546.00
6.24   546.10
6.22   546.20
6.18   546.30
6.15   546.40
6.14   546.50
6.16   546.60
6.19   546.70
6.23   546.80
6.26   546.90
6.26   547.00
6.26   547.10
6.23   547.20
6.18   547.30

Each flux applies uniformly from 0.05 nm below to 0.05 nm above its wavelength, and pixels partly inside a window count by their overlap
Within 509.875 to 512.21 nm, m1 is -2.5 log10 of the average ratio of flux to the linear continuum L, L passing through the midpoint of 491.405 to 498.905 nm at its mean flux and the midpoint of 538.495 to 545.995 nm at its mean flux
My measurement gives 0.09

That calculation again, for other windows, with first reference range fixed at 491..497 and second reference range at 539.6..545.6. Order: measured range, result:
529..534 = -0.03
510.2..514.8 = 0.12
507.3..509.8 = 0.09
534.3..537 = -0.05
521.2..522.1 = 0.05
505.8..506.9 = 0.04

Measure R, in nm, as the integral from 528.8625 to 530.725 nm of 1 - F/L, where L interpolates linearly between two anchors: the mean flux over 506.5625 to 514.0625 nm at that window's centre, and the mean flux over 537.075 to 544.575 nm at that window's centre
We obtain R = -0.146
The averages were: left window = 5.31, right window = 5.93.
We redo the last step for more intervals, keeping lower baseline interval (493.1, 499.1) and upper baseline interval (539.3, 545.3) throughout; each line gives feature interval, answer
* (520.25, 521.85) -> 0.22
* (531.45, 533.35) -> 0.00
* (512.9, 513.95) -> 0.12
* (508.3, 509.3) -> 0.07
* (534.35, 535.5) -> -0.04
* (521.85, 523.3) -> 0.08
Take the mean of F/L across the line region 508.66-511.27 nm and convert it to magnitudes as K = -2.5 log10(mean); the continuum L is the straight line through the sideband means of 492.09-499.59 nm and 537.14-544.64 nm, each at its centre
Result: 0.09 mag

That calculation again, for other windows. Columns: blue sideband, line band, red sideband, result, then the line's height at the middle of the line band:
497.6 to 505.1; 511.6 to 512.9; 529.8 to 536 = 0.07 mag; 5.68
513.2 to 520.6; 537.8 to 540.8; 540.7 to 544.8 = -0.02 mag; 5.79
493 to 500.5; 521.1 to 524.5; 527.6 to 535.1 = 0.06 mag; 5.98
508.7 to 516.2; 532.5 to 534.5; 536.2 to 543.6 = 0.01 mag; 5.76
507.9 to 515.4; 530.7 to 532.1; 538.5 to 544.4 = -0.13 mag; 5.68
